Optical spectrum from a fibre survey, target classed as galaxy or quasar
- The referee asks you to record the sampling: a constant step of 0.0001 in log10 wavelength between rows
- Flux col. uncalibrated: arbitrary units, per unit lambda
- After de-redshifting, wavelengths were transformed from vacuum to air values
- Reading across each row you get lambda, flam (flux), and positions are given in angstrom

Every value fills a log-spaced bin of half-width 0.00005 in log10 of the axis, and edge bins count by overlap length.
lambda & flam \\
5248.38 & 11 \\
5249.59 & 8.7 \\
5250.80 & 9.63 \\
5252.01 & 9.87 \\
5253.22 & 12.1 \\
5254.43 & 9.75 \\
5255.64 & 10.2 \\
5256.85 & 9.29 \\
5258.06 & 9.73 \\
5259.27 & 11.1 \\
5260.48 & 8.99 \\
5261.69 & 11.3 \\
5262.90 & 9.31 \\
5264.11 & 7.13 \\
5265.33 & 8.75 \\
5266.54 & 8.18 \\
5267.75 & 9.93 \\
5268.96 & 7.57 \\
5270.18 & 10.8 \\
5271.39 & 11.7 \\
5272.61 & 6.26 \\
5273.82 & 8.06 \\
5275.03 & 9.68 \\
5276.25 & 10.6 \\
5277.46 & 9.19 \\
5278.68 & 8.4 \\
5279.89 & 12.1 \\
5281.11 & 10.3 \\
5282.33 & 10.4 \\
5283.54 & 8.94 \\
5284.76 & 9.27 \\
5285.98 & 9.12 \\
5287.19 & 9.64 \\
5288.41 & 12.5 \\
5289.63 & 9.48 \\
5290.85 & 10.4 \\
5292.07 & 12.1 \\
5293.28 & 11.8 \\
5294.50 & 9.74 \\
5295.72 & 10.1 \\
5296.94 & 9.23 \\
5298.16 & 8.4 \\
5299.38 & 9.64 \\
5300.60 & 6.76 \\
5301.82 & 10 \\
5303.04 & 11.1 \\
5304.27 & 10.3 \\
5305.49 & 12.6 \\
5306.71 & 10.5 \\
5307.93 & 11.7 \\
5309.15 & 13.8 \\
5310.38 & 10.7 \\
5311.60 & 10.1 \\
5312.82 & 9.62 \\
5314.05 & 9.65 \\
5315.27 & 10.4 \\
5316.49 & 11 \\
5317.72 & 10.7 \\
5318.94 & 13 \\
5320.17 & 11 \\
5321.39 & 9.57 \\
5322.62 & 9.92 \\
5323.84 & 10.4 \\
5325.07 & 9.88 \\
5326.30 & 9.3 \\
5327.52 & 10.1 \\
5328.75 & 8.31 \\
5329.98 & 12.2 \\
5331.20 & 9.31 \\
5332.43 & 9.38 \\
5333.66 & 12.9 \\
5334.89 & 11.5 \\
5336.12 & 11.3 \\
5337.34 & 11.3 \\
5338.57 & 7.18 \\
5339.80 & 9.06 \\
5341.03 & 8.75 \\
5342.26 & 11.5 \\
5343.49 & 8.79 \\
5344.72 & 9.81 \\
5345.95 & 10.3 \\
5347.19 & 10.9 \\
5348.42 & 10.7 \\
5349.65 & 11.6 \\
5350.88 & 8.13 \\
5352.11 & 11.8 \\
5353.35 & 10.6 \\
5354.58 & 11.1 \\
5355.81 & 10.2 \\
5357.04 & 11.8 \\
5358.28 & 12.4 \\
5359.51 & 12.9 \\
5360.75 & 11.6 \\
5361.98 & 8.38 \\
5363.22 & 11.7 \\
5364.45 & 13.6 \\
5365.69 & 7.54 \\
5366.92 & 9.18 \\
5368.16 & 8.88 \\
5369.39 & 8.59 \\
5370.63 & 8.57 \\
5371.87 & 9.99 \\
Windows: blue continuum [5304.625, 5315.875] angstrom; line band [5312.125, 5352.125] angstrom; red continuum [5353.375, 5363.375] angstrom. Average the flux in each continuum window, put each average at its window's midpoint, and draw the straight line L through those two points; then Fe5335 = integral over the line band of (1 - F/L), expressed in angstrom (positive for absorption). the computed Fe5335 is 3.0 angstrom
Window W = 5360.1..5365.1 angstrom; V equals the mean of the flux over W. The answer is 11.3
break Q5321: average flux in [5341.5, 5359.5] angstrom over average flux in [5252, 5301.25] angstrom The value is 1.11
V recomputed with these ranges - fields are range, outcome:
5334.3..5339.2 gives 10.3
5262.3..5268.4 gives 8.65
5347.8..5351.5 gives 10.2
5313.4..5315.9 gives 10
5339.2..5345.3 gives 9.58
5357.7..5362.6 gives 11.3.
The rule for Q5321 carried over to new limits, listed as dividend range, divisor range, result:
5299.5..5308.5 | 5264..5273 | 1.16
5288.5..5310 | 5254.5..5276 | 1.13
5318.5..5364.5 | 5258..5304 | 1.09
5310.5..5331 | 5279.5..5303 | 1.03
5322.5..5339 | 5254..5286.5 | 1.08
